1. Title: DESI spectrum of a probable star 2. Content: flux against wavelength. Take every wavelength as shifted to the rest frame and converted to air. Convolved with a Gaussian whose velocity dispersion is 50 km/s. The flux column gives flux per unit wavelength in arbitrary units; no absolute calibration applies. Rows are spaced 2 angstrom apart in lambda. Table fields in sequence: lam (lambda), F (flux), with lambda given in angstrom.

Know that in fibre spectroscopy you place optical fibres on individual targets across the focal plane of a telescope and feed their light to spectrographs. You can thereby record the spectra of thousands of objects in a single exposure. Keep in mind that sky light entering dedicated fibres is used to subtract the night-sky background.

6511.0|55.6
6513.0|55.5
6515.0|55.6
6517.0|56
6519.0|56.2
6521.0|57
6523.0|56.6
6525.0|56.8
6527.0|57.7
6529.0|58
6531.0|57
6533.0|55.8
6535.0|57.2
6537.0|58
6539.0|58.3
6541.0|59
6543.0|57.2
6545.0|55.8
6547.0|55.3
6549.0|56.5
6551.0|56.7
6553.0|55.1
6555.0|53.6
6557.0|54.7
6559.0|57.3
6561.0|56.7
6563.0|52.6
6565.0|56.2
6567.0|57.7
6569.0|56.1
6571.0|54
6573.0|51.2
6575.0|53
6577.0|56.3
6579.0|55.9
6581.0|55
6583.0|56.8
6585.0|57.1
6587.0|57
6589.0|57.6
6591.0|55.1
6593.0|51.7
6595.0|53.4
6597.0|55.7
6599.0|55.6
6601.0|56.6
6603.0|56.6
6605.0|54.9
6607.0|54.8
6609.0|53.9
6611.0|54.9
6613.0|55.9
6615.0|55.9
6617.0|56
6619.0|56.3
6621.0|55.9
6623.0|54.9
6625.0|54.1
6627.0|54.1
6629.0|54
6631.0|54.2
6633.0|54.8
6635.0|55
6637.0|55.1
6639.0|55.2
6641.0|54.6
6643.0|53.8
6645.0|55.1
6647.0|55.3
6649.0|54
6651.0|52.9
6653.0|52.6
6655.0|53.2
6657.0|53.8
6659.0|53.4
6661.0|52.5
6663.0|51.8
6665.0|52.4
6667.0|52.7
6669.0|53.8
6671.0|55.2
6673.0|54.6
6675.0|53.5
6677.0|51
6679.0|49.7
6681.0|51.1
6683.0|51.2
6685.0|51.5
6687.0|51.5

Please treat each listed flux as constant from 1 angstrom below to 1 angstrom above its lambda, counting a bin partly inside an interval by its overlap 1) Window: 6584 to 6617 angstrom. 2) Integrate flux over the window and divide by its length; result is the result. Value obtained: 55.4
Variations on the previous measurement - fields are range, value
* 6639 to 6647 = 54.7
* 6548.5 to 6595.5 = 55.3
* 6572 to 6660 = 54.8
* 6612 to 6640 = 55.1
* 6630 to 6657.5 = 54.3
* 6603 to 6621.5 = 55.4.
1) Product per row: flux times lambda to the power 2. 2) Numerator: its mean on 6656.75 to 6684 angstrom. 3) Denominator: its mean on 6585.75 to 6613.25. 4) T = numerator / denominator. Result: 0.97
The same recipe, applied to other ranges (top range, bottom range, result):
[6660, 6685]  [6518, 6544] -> 0.95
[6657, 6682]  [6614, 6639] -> 0.97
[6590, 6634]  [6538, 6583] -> 1.00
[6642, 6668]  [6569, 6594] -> 0.99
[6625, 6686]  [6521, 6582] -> 0.98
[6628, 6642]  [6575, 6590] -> 0.99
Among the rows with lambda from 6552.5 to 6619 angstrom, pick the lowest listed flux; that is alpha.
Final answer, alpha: 51.2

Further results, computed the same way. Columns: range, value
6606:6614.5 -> 53.9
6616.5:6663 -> 51.8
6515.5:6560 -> 53.6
